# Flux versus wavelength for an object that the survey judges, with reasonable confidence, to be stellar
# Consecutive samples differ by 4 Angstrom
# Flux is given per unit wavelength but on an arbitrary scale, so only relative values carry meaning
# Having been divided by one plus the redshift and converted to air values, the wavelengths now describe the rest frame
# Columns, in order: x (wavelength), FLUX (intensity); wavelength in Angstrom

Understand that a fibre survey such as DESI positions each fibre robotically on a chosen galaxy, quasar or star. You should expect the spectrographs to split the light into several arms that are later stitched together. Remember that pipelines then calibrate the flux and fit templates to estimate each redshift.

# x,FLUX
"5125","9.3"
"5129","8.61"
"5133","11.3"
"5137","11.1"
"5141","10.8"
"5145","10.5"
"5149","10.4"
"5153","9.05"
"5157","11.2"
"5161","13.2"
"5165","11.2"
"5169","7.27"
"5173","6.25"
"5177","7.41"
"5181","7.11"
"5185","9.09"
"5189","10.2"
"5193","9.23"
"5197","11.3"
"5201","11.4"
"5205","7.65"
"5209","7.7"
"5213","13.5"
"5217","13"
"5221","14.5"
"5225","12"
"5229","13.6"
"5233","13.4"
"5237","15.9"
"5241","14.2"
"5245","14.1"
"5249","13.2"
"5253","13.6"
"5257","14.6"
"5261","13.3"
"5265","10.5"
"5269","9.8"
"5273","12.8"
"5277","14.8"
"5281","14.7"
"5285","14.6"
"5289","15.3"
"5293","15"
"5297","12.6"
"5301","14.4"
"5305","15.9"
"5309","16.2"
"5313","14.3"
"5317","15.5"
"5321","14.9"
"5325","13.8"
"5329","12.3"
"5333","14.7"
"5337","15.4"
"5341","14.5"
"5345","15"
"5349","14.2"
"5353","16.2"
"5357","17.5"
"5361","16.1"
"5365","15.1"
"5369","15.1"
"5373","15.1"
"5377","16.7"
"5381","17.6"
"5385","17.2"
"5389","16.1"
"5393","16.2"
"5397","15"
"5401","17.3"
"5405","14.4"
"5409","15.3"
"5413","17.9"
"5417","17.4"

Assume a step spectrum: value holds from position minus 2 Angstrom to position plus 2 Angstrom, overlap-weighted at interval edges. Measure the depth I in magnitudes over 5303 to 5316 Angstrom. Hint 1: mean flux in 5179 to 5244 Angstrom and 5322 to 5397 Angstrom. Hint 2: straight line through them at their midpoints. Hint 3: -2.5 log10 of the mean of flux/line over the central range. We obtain -0.10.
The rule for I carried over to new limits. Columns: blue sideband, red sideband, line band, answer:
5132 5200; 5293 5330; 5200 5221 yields 0.03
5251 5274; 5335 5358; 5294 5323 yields -0.06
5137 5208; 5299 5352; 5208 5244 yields -0.16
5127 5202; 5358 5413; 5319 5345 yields 0.02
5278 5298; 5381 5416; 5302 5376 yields 0.02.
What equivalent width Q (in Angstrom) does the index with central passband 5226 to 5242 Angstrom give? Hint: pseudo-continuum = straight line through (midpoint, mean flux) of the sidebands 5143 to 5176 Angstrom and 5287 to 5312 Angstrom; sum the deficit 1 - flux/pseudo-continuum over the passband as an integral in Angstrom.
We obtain -2.1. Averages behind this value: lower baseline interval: 9.81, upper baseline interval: 14.9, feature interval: 14.1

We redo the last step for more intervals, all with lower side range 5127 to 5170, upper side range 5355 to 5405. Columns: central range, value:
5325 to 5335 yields 0.9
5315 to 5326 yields -0.1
